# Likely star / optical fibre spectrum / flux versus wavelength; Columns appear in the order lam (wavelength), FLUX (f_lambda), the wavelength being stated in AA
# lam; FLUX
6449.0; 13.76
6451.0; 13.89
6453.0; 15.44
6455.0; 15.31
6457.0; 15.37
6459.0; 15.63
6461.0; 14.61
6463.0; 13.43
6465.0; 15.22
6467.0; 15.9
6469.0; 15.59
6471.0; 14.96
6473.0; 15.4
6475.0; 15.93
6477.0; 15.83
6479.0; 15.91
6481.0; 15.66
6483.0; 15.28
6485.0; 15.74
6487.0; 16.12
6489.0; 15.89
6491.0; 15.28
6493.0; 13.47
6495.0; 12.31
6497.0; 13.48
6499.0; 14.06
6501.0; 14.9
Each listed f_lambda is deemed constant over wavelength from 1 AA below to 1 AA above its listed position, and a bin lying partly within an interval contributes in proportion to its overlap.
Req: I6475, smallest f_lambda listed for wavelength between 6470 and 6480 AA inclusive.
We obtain 14.96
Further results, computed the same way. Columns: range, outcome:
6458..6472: 13.43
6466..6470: 15.59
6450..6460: 13.89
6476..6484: 15.28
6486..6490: 15.89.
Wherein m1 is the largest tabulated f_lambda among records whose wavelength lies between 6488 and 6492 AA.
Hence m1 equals 15.89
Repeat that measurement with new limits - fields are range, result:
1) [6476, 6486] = 15.91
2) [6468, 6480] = 15.93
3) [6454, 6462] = 15.63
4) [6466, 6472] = 15.9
